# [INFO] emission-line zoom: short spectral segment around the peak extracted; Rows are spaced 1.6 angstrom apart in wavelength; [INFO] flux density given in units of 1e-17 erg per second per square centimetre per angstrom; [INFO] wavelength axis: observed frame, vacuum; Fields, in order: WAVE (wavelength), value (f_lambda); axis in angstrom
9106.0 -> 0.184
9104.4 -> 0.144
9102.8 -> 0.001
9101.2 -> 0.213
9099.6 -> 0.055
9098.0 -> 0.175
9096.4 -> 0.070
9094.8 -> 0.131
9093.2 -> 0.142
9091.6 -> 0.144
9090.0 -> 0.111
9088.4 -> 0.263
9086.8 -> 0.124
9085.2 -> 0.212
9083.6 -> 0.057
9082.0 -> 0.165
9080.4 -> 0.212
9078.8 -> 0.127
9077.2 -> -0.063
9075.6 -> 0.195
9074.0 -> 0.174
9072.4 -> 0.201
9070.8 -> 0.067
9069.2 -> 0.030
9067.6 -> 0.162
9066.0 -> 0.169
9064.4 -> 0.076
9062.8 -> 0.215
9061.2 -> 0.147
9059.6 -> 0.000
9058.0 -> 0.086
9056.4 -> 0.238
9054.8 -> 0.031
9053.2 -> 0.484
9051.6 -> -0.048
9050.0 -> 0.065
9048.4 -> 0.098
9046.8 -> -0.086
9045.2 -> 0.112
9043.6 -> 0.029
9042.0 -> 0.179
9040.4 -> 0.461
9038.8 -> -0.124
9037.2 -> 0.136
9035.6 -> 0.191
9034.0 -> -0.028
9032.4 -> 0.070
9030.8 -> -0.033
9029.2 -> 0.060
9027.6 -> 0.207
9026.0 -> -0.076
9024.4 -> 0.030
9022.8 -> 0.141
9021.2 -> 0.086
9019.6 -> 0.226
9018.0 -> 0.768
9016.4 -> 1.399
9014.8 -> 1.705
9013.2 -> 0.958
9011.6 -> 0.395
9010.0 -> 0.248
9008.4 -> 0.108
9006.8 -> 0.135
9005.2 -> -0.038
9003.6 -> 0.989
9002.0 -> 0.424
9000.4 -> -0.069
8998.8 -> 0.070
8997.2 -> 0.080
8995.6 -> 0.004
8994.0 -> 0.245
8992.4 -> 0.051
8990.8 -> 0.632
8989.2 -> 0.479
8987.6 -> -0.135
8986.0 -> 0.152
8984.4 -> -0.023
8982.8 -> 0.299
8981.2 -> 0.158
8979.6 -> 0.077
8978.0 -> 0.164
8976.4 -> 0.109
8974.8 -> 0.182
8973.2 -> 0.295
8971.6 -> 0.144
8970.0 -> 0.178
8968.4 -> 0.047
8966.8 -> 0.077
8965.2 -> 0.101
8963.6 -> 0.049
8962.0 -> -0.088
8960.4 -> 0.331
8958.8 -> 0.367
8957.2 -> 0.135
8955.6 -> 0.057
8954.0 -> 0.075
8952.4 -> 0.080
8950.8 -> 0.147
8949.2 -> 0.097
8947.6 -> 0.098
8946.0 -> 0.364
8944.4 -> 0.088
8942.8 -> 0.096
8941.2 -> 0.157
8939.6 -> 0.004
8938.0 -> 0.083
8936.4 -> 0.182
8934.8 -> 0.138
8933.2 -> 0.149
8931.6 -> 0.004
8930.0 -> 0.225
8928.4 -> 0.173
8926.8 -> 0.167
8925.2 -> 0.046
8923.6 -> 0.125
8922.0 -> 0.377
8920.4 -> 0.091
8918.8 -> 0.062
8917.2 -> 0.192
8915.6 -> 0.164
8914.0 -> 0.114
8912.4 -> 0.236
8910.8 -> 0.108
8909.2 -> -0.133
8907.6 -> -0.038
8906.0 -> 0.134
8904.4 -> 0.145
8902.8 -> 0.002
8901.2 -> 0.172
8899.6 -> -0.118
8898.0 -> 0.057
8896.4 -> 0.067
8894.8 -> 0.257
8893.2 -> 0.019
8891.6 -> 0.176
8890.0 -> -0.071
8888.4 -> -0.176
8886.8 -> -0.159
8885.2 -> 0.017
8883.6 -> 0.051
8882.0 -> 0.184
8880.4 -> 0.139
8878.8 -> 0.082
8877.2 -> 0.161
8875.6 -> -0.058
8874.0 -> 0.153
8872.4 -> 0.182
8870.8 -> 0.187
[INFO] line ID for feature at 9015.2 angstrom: H-beta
